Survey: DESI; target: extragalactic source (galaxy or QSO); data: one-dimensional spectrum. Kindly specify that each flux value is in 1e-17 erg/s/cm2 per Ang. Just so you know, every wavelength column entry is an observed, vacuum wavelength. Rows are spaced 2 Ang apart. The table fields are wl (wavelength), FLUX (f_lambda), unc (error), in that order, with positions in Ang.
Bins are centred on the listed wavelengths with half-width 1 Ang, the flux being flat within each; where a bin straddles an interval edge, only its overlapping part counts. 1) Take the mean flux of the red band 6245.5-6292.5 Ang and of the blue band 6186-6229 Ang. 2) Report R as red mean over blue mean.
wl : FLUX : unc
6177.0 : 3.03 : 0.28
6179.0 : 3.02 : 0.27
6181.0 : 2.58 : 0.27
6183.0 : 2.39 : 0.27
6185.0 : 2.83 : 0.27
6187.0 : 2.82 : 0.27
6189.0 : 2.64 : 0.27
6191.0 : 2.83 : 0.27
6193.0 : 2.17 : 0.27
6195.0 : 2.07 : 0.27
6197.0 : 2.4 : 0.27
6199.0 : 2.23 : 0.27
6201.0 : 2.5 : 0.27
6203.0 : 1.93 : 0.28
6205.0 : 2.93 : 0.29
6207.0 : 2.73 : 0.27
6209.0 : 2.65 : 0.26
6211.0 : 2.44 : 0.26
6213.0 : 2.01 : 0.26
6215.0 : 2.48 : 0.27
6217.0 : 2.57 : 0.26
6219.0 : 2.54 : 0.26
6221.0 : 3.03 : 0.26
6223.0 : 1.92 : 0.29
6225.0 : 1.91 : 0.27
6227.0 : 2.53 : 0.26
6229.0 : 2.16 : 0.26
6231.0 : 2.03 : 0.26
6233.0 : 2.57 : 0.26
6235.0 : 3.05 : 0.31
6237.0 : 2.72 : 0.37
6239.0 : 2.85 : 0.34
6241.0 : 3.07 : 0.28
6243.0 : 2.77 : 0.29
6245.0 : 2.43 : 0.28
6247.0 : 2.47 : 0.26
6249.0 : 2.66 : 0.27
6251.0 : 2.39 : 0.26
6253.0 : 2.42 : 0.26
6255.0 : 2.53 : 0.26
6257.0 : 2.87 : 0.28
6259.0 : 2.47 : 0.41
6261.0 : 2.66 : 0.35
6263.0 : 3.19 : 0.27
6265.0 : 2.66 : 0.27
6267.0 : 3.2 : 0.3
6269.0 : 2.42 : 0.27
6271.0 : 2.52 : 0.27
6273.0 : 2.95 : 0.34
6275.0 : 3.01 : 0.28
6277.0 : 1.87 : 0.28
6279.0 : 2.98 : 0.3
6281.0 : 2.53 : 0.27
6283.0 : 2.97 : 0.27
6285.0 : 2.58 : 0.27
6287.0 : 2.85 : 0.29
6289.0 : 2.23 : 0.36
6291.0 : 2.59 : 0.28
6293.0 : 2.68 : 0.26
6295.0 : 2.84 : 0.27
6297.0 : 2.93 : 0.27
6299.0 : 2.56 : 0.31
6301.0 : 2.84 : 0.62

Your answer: 1.1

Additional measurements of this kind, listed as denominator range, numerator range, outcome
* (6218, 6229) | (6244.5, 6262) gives 1.08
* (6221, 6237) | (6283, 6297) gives 1.12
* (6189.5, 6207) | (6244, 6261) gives 1.05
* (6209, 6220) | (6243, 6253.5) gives 1.03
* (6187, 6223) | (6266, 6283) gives 1.09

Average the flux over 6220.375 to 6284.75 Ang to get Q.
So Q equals 2.62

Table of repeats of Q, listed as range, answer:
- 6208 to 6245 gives 2.51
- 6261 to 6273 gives 2.8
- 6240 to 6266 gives 2.66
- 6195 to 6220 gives 2.44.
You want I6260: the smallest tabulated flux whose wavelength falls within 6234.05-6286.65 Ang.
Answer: 1.87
